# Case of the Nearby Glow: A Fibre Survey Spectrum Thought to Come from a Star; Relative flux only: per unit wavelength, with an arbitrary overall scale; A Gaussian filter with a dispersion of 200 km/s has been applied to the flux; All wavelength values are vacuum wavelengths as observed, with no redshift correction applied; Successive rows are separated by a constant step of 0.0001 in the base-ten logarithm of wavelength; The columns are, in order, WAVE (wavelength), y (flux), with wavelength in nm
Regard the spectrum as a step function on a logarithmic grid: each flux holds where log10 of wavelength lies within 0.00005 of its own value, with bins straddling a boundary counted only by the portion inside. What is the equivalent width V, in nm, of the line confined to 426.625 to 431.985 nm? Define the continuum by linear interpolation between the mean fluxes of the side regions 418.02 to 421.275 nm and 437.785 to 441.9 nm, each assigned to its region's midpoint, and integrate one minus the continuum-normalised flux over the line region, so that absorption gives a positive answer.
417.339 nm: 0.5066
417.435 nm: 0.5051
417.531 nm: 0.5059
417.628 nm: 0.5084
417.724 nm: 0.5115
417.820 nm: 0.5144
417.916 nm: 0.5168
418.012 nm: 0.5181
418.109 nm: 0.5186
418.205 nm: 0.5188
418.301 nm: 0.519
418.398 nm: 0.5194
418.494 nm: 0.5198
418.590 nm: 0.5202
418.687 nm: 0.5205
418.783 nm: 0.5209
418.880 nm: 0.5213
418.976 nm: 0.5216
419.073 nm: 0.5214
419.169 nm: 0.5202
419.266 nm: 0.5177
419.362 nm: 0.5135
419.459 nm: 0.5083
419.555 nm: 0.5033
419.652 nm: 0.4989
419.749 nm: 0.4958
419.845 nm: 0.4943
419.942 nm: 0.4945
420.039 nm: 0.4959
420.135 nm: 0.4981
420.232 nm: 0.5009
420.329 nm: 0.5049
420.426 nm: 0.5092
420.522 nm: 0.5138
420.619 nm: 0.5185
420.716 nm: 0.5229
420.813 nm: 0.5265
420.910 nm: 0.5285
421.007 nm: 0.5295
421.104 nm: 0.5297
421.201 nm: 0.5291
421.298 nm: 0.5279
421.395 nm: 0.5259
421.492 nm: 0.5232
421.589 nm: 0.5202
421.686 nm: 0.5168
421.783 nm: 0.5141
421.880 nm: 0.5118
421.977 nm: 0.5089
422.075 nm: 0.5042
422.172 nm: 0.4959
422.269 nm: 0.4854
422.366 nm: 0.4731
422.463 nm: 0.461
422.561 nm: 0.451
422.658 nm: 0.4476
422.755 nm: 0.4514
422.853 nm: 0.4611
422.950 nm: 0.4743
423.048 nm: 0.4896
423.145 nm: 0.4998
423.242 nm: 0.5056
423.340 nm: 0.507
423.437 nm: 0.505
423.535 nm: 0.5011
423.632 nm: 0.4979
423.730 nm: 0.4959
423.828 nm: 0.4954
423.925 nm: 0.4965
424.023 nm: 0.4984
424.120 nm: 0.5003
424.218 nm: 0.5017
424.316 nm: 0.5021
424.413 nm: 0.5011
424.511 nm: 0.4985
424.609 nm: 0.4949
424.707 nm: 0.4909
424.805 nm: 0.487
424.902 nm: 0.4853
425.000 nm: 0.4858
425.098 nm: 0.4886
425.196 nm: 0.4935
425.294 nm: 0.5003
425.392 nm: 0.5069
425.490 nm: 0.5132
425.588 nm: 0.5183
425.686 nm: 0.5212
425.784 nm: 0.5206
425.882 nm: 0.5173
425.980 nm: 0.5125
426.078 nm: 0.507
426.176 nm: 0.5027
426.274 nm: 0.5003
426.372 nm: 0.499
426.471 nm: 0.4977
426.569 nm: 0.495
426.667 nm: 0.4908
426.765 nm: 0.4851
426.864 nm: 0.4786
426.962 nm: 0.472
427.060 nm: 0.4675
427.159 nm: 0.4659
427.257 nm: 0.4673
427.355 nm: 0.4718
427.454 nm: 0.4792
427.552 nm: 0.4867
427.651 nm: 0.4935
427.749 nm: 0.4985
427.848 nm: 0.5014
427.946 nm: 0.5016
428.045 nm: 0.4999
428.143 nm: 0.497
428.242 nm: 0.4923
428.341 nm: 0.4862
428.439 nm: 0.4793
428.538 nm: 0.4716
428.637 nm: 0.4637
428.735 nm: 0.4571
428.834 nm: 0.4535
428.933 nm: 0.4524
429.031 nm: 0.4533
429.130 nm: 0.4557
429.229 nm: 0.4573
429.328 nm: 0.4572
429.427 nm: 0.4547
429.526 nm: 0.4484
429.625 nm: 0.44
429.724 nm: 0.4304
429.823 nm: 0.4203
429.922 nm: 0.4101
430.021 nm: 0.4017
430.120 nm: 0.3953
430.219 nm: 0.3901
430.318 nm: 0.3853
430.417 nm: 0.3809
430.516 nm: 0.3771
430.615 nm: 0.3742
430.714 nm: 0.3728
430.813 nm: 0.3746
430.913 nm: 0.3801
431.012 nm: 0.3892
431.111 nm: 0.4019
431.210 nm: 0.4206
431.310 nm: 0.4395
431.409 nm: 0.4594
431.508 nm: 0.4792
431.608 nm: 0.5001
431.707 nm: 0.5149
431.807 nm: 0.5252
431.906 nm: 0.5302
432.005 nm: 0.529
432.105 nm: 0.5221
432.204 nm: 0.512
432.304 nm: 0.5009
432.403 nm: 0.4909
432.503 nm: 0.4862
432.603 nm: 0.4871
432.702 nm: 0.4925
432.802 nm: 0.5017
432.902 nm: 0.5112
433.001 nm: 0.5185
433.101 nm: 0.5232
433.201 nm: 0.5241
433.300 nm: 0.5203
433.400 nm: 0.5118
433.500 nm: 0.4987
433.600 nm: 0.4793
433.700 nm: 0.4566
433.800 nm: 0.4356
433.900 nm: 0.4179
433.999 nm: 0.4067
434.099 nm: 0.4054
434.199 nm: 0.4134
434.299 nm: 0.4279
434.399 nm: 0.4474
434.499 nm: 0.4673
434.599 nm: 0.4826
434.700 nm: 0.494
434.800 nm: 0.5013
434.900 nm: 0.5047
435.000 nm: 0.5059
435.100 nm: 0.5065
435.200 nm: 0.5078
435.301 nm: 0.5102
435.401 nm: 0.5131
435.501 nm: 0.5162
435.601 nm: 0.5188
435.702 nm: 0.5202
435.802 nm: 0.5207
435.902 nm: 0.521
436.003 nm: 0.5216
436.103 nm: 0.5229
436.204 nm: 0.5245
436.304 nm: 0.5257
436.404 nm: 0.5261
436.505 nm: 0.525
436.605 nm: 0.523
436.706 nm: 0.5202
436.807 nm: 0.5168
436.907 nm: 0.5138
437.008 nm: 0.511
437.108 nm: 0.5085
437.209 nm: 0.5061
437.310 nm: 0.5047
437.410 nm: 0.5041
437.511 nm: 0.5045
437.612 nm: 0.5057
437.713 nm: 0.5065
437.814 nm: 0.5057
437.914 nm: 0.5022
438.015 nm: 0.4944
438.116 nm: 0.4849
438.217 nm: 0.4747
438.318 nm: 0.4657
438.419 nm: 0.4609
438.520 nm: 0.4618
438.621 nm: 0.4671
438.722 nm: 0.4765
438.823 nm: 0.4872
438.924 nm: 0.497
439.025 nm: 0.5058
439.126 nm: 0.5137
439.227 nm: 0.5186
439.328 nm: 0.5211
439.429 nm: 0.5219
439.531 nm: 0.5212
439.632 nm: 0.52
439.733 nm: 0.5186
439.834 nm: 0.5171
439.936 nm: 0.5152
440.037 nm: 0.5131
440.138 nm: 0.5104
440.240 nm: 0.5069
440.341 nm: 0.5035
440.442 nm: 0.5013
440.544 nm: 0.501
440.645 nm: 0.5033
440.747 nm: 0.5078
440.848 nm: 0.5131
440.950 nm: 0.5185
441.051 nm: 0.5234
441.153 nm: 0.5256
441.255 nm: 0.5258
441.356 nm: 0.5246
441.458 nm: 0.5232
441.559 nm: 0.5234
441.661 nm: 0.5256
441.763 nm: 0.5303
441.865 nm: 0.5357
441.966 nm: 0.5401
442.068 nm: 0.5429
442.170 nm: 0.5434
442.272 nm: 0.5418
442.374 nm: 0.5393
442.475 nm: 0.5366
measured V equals 0.61 nm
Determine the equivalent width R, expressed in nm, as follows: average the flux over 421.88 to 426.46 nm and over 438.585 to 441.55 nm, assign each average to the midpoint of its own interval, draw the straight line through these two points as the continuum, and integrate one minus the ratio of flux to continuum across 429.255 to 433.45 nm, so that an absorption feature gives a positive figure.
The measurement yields 0.38 nm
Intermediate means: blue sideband 0.495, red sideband 0.511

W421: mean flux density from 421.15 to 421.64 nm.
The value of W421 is 0.525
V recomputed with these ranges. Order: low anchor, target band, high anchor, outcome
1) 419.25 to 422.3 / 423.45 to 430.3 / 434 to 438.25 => 0.36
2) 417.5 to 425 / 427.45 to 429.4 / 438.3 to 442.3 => 0.12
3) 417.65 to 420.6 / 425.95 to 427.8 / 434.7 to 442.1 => 0.09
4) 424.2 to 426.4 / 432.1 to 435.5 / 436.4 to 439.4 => 0.11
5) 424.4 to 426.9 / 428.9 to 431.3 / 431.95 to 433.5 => 0.44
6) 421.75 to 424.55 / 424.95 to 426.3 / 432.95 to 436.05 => -0.05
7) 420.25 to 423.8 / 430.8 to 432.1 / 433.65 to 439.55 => 0.09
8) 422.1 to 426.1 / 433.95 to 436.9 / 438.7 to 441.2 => 0.05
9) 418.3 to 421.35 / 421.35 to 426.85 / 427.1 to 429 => -0.01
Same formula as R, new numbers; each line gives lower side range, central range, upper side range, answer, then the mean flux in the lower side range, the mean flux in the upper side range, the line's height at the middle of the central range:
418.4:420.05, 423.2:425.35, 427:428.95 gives -0.016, 0.512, 0.48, 0.493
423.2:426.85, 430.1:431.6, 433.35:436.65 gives 0.273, 0.5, 0.49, 0.494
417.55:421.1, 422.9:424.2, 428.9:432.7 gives -0.024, 0.514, 0.445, 0.488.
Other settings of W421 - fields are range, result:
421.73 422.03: 0.511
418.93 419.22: 0.52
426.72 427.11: 0.475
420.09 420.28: 0.499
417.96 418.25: 0.518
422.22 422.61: 0.468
